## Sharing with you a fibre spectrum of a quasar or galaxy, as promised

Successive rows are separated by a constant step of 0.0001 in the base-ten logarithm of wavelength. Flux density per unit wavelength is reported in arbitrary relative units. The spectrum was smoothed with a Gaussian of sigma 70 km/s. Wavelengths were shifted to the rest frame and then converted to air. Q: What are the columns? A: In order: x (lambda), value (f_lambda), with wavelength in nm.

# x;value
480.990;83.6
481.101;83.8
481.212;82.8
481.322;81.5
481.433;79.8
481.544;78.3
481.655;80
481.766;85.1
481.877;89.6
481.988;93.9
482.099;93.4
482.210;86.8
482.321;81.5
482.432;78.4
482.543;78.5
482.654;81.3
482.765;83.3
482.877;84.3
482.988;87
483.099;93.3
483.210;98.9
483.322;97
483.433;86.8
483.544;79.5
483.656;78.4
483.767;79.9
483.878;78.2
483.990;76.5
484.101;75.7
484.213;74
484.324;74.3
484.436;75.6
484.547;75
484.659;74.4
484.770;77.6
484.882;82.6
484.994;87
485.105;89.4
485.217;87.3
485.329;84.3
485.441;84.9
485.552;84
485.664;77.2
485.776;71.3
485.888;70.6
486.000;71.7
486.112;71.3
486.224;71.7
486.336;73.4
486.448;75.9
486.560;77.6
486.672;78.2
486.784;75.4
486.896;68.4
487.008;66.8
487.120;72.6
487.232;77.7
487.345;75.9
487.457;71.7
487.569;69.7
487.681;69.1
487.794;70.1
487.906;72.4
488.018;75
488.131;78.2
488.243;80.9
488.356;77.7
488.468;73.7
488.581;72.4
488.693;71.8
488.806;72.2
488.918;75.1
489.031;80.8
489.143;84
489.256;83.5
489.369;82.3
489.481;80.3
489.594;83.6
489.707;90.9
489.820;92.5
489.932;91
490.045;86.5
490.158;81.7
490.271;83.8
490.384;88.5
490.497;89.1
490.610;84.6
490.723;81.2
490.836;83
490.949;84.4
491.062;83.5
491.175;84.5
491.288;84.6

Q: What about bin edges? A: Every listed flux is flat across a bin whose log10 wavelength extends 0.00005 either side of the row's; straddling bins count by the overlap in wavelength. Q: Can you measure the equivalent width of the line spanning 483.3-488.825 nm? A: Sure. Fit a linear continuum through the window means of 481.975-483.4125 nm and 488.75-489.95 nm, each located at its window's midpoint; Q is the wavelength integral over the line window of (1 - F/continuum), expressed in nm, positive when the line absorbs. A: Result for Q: 0.561 nm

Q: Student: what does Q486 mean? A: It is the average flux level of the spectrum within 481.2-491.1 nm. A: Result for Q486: 80.2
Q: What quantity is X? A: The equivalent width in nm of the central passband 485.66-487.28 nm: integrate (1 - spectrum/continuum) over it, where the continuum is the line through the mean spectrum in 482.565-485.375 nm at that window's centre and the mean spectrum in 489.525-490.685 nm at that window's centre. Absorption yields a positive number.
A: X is 0.213 nm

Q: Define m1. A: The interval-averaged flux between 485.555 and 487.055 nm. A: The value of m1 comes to 73.4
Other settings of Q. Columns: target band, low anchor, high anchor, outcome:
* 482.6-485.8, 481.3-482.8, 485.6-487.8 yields -0.140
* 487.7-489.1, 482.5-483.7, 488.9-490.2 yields 0.165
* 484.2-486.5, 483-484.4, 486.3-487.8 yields 0.004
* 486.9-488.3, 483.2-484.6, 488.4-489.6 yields 0.096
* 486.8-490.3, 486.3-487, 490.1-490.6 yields 0.107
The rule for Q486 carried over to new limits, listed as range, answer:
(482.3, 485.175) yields 81.9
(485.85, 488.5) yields 73.6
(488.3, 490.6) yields 82.1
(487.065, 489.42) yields 75.5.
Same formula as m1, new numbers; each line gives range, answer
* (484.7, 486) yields 81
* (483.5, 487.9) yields 76.2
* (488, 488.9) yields 75.2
